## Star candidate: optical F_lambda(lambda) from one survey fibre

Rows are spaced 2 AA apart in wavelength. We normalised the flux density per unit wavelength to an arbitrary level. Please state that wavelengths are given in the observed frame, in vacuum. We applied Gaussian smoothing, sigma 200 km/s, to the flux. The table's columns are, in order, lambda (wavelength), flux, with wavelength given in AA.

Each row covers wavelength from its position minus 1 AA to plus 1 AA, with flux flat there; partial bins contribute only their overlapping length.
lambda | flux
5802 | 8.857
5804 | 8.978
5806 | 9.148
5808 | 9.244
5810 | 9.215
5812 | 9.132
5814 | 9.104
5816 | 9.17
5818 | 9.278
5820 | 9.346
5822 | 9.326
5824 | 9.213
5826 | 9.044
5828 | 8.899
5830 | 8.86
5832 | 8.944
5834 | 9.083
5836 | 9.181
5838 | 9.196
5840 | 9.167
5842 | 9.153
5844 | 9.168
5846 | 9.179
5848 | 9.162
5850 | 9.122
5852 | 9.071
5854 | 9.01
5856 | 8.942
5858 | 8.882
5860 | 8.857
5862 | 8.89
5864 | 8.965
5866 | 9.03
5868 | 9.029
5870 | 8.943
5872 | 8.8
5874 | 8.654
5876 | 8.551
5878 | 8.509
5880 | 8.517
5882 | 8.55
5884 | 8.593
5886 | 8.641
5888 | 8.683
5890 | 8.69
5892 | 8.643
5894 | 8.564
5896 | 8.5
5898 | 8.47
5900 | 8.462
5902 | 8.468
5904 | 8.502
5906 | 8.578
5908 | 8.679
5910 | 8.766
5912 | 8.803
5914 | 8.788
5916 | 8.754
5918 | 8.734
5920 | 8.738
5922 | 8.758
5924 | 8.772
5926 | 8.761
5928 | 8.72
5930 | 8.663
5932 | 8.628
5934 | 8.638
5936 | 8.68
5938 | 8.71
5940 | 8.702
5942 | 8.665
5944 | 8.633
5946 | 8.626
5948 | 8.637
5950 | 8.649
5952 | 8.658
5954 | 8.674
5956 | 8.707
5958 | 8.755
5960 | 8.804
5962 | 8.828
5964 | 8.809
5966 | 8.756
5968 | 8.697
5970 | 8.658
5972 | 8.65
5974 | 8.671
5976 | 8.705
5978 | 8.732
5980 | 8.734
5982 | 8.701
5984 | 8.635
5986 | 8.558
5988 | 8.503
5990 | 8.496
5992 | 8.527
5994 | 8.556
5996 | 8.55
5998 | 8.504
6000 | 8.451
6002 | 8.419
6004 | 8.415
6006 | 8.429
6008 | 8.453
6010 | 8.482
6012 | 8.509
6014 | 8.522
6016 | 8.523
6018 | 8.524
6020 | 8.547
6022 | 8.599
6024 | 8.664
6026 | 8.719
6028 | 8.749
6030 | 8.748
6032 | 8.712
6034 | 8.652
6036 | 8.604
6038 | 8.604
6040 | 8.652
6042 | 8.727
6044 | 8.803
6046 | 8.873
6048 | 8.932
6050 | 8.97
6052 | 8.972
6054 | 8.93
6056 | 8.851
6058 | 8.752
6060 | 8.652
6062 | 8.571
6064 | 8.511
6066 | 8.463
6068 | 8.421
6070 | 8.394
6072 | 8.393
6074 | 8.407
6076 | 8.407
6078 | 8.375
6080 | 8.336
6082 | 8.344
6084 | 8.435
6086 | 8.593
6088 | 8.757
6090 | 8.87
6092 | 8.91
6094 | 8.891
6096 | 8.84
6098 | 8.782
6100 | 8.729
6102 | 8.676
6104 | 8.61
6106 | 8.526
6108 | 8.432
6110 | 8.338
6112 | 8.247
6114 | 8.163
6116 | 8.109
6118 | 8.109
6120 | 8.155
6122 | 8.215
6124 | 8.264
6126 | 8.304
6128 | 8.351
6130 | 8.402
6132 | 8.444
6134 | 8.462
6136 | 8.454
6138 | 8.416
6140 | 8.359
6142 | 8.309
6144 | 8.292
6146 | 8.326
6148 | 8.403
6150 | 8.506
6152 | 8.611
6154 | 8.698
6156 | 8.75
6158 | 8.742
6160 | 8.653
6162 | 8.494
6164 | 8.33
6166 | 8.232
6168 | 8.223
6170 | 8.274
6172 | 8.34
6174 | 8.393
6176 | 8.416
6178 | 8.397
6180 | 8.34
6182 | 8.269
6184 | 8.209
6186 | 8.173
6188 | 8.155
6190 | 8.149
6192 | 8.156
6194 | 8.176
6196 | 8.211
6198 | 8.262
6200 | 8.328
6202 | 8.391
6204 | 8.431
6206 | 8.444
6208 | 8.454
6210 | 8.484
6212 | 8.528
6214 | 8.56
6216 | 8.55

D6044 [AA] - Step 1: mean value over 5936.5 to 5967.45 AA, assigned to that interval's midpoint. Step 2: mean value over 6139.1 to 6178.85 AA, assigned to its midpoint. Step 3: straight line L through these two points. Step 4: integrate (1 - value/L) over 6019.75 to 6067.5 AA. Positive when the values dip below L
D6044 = -0.7 AA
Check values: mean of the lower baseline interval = 8.71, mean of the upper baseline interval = 8.44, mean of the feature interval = 8.72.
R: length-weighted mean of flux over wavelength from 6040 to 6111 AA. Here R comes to 8.64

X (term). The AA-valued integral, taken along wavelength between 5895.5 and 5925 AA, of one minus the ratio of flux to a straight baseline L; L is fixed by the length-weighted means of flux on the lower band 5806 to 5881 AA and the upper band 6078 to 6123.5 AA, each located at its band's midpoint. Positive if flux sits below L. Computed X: 0.77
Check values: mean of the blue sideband 9.02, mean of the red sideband 8.5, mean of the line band 8.65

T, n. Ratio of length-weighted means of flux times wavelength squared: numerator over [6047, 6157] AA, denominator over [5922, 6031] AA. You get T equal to 1.03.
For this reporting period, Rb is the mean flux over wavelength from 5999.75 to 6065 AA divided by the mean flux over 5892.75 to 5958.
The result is 1.00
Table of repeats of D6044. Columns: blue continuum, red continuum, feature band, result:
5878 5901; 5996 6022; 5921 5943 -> -0.4 AA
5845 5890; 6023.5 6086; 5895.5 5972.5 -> 0.8 AA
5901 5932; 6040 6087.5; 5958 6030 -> 0.4 AA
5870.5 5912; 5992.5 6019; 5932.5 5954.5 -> -0.3 AA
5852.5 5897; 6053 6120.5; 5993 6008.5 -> 0.3 AA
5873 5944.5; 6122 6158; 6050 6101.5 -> -0.8 AA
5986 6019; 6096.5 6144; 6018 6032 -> -0.3 AA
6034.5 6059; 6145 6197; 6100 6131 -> 0.8 AA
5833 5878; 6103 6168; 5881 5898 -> 0.6 AA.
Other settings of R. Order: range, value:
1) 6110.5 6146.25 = 8.3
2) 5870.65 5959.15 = 8.65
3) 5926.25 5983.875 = 8.7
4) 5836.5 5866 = 9.06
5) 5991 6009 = 8.48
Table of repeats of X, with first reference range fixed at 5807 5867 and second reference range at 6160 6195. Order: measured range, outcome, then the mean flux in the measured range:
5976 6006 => 0.60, 8.56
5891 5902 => 0.53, 8.52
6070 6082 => 0.21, 8.38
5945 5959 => 0.24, 8.67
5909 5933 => 0.42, 8.74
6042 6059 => -0.57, 8.88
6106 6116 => 0.17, 8.3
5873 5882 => 0.44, 8.56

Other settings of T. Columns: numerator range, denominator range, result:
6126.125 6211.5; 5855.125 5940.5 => 1.05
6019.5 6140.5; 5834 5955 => 1.04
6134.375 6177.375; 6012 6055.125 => 1.01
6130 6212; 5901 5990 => 1.04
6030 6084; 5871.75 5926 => 1.05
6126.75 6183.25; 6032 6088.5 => 1.01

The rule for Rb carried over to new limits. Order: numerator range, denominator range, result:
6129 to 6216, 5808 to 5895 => 0.94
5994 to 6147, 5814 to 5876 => 0.94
